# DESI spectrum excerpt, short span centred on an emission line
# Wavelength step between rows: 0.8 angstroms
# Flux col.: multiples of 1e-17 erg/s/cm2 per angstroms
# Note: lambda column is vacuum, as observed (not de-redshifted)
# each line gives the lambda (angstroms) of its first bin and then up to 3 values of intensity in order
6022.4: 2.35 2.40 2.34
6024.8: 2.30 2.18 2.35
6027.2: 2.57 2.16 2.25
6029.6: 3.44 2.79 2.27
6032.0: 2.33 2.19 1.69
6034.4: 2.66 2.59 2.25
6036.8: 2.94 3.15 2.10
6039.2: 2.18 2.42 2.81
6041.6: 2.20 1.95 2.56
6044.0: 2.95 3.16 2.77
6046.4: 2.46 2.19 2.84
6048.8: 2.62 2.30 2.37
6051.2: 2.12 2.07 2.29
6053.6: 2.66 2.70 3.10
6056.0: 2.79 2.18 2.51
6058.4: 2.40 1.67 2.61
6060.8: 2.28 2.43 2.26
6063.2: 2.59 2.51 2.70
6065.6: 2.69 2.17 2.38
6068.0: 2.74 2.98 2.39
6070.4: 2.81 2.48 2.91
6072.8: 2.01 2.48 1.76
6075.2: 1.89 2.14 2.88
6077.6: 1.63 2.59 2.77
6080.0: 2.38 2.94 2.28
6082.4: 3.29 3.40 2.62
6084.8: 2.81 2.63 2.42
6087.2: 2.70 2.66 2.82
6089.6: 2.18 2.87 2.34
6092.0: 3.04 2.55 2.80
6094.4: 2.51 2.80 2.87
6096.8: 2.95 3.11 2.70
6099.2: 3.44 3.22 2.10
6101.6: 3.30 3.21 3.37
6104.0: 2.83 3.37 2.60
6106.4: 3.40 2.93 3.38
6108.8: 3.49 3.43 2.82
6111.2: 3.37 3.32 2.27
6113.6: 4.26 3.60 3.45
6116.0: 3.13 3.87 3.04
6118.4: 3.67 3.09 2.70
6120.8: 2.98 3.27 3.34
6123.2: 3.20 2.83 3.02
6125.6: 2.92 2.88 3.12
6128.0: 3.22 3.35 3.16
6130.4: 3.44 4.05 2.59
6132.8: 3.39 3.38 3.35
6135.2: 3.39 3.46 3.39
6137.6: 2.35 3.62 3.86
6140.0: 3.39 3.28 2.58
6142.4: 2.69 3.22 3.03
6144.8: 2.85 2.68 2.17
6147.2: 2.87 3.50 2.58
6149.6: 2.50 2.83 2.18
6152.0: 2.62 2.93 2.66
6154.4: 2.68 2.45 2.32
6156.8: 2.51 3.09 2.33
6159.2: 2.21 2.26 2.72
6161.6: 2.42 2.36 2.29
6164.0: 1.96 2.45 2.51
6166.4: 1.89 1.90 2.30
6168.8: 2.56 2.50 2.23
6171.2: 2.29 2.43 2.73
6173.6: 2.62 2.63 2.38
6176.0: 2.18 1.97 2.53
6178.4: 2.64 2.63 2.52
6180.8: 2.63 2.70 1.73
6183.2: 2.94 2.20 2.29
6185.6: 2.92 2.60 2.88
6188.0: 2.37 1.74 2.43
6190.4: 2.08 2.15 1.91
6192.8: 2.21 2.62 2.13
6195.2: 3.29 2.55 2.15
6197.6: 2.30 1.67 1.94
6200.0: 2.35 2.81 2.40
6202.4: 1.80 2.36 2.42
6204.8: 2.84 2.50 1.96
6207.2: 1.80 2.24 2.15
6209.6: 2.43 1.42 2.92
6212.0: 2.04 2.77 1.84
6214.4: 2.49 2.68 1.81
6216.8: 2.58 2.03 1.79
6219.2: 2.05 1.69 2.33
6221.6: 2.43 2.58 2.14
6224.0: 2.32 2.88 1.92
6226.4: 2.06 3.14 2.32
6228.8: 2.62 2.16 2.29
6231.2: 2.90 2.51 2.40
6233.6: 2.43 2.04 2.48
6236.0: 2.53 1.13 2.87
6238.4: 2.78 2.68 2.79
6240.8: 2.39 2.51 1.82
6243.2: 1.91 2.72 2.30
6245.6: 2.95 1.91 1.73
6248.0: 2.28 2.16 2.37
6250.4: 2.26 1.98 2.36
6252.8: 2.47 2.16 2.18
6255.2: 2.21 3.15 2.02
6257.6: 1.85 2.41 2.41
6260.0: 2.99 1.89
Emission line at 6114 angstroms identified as Mg II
